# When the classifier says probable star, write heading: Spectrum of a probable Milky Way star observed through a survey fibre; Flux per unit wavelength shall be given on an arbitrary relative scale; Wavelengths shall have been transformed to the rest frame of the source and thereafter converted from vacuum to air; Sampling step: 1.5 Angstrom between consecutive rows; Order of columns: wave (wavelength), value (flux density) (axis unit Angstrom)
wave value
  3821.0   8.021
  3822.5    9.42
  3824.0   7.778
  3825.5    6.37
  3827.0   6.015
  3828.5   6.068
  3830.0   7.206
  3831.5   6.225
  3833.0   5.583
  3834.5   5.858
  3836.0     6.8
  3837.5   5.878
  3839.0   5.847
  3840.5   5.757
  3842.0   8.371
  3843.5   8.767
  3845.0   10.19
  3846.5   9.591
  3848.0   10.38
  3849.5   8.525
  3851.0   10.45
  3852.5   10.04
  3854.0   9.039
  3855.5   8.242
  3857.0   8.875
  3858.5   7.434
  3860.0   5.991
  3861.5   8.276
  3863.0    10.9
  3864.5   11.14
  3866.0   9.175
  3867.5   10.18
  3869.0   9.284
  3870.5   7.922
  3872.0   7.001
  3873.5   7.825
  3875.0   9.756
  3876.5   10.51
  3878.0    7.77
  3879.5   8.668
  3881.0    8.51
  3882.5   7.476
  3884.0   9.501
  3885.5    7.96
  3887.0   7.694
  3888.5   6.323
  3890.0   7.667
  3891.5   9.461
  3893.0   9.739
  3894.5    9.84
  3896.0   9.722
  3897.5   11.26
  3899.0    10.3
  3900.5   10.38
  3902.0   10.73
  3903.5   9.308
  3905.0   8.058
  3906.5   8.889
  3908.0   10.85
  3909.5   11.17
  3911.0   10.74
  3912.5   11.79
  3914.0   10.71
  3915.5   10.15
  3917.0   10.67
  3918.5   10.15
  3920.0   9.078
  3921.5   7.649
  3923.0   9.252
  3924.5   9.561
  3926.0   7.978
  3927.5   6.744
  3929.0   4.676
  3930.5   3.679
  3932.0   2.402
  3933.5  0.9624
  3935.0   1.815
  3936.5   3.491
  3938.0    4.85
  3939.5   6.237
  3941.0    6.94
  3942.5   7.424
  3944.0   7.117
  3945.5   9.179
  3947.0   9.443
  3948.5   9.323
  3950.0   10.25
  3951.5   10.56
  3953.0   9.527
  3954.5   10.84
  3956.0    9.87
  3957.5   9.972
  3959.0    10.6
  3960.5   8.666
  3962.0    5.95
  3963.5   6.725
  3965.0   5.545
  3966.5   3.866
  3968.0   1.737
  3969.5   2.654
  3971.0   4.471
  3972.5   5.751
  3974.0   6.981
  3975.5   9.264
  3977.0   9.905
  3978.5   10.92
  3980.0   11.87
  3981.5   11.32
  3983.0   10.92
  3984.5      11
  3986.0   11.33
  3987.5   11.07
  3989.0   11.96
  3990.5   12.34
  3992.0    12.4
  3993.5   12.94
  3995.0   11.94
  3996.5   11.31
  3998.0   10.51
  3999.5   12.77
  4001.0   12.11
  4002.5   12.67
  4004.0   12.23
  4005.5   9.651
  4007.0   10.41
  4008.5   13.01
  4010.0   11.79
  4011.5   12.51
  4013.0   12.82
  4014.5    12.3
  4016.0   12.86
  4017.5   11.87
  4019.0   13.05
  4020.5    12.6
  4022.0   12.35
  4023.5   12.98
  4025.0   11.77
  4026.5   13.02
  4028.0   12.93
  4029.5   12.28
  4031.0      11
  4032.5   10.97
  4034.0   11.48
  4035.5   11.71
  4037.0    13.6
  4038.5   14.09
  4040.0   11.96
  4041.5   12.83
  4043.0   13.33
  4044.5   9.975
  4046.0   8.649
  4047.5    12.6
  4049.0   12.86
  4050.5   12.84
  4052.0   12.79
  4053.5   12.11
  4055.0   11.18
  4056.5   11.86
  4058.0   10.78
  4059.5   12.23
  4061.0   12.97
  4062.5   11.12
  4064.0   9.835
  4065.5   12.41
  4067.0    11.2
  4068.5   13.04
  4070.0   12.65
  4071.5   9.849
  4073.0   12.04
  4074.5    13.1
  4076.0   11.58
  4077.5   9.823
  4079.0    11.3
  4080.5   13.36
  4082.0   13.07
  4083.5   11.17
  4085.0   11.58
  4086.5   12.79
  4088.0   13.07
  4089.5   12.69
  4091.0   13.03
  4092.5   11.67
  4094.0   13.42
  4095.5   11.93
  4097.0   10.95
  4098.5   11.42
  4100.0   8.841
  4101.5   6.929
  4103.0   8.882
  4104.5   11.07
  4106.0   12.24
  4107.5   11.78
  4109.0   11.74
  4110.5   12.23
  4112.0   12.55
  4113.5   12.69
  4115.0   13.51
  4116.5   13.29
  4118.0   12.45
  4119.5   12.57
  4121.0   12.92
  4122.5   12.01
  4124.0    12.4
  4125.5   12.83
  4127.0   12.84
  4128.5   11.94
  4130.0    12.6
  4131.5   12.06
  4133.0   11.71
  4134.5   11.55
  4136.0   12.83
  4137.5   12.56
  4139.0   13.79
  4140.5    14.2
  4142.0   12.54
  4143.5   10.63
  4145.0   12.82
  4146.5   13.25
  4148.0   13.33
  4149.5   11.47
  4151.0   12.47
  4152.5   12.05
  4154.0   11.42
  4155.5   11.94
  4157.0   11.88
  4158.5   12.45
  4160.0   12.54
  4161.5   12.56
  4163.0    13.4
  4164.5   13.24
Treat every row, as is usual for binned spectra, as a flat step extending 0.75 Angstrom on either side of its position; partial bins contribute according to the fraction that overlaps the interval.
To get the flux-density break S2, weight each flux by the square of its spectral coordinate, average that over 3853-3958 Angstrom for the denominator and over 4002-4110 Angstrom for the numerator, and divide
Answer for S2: 1.50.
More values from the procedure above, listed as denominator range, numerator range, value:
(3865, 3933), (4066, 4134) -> 1.50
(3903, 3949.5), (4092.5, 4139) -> 1.69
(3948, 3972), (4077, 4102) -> 1.66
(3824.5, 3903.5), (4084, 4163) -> 1.64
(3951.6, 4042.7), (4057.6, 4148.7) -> 1.19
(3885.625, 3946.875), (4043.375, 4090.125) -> 1.57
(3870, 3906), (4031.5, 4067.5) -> 1.45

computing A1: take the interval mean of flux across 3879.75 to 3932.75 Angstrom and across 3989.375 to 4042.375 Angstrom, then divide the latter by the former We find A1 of 1.4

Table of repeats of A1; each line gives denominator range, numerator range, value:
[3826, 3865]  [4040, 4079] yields 1.48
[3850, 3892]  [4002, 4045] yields 1.41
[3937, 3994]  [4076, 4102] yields 1.34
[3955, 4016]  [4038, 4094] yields 1.21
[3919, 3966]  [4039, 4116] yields 1.61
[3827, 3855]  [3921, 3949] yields 0.80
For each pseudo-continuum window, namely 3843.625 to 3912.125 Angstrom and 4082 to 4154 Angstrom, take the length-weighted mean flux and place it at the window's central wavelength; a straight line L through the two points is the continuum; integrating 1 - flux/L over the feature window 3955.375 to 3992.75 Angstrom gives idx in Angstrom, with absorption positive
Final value 6.13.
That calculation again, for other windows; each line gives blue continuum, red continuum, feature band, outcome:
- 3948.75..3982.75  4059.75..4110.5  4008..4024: -4.94 Angstrom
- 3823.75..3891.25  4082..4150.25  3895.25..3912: -2.50 Angstrom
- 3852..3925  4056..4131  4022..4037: -1.43 Angstrom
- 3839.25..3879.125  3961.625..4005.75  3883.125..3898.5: 0.16 Angstrom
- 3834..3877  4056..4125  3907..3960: 8.05 Angstrom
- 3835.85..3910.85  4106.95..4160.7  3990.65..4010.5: -2.27 Angstrom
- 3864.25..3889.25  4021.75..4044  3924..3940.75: 8.71 Angstrom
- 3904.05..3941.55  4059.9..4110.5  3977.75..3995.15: -4.78 Angstrom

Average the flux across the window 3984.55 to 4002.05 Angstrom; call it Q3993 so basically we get 11.9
